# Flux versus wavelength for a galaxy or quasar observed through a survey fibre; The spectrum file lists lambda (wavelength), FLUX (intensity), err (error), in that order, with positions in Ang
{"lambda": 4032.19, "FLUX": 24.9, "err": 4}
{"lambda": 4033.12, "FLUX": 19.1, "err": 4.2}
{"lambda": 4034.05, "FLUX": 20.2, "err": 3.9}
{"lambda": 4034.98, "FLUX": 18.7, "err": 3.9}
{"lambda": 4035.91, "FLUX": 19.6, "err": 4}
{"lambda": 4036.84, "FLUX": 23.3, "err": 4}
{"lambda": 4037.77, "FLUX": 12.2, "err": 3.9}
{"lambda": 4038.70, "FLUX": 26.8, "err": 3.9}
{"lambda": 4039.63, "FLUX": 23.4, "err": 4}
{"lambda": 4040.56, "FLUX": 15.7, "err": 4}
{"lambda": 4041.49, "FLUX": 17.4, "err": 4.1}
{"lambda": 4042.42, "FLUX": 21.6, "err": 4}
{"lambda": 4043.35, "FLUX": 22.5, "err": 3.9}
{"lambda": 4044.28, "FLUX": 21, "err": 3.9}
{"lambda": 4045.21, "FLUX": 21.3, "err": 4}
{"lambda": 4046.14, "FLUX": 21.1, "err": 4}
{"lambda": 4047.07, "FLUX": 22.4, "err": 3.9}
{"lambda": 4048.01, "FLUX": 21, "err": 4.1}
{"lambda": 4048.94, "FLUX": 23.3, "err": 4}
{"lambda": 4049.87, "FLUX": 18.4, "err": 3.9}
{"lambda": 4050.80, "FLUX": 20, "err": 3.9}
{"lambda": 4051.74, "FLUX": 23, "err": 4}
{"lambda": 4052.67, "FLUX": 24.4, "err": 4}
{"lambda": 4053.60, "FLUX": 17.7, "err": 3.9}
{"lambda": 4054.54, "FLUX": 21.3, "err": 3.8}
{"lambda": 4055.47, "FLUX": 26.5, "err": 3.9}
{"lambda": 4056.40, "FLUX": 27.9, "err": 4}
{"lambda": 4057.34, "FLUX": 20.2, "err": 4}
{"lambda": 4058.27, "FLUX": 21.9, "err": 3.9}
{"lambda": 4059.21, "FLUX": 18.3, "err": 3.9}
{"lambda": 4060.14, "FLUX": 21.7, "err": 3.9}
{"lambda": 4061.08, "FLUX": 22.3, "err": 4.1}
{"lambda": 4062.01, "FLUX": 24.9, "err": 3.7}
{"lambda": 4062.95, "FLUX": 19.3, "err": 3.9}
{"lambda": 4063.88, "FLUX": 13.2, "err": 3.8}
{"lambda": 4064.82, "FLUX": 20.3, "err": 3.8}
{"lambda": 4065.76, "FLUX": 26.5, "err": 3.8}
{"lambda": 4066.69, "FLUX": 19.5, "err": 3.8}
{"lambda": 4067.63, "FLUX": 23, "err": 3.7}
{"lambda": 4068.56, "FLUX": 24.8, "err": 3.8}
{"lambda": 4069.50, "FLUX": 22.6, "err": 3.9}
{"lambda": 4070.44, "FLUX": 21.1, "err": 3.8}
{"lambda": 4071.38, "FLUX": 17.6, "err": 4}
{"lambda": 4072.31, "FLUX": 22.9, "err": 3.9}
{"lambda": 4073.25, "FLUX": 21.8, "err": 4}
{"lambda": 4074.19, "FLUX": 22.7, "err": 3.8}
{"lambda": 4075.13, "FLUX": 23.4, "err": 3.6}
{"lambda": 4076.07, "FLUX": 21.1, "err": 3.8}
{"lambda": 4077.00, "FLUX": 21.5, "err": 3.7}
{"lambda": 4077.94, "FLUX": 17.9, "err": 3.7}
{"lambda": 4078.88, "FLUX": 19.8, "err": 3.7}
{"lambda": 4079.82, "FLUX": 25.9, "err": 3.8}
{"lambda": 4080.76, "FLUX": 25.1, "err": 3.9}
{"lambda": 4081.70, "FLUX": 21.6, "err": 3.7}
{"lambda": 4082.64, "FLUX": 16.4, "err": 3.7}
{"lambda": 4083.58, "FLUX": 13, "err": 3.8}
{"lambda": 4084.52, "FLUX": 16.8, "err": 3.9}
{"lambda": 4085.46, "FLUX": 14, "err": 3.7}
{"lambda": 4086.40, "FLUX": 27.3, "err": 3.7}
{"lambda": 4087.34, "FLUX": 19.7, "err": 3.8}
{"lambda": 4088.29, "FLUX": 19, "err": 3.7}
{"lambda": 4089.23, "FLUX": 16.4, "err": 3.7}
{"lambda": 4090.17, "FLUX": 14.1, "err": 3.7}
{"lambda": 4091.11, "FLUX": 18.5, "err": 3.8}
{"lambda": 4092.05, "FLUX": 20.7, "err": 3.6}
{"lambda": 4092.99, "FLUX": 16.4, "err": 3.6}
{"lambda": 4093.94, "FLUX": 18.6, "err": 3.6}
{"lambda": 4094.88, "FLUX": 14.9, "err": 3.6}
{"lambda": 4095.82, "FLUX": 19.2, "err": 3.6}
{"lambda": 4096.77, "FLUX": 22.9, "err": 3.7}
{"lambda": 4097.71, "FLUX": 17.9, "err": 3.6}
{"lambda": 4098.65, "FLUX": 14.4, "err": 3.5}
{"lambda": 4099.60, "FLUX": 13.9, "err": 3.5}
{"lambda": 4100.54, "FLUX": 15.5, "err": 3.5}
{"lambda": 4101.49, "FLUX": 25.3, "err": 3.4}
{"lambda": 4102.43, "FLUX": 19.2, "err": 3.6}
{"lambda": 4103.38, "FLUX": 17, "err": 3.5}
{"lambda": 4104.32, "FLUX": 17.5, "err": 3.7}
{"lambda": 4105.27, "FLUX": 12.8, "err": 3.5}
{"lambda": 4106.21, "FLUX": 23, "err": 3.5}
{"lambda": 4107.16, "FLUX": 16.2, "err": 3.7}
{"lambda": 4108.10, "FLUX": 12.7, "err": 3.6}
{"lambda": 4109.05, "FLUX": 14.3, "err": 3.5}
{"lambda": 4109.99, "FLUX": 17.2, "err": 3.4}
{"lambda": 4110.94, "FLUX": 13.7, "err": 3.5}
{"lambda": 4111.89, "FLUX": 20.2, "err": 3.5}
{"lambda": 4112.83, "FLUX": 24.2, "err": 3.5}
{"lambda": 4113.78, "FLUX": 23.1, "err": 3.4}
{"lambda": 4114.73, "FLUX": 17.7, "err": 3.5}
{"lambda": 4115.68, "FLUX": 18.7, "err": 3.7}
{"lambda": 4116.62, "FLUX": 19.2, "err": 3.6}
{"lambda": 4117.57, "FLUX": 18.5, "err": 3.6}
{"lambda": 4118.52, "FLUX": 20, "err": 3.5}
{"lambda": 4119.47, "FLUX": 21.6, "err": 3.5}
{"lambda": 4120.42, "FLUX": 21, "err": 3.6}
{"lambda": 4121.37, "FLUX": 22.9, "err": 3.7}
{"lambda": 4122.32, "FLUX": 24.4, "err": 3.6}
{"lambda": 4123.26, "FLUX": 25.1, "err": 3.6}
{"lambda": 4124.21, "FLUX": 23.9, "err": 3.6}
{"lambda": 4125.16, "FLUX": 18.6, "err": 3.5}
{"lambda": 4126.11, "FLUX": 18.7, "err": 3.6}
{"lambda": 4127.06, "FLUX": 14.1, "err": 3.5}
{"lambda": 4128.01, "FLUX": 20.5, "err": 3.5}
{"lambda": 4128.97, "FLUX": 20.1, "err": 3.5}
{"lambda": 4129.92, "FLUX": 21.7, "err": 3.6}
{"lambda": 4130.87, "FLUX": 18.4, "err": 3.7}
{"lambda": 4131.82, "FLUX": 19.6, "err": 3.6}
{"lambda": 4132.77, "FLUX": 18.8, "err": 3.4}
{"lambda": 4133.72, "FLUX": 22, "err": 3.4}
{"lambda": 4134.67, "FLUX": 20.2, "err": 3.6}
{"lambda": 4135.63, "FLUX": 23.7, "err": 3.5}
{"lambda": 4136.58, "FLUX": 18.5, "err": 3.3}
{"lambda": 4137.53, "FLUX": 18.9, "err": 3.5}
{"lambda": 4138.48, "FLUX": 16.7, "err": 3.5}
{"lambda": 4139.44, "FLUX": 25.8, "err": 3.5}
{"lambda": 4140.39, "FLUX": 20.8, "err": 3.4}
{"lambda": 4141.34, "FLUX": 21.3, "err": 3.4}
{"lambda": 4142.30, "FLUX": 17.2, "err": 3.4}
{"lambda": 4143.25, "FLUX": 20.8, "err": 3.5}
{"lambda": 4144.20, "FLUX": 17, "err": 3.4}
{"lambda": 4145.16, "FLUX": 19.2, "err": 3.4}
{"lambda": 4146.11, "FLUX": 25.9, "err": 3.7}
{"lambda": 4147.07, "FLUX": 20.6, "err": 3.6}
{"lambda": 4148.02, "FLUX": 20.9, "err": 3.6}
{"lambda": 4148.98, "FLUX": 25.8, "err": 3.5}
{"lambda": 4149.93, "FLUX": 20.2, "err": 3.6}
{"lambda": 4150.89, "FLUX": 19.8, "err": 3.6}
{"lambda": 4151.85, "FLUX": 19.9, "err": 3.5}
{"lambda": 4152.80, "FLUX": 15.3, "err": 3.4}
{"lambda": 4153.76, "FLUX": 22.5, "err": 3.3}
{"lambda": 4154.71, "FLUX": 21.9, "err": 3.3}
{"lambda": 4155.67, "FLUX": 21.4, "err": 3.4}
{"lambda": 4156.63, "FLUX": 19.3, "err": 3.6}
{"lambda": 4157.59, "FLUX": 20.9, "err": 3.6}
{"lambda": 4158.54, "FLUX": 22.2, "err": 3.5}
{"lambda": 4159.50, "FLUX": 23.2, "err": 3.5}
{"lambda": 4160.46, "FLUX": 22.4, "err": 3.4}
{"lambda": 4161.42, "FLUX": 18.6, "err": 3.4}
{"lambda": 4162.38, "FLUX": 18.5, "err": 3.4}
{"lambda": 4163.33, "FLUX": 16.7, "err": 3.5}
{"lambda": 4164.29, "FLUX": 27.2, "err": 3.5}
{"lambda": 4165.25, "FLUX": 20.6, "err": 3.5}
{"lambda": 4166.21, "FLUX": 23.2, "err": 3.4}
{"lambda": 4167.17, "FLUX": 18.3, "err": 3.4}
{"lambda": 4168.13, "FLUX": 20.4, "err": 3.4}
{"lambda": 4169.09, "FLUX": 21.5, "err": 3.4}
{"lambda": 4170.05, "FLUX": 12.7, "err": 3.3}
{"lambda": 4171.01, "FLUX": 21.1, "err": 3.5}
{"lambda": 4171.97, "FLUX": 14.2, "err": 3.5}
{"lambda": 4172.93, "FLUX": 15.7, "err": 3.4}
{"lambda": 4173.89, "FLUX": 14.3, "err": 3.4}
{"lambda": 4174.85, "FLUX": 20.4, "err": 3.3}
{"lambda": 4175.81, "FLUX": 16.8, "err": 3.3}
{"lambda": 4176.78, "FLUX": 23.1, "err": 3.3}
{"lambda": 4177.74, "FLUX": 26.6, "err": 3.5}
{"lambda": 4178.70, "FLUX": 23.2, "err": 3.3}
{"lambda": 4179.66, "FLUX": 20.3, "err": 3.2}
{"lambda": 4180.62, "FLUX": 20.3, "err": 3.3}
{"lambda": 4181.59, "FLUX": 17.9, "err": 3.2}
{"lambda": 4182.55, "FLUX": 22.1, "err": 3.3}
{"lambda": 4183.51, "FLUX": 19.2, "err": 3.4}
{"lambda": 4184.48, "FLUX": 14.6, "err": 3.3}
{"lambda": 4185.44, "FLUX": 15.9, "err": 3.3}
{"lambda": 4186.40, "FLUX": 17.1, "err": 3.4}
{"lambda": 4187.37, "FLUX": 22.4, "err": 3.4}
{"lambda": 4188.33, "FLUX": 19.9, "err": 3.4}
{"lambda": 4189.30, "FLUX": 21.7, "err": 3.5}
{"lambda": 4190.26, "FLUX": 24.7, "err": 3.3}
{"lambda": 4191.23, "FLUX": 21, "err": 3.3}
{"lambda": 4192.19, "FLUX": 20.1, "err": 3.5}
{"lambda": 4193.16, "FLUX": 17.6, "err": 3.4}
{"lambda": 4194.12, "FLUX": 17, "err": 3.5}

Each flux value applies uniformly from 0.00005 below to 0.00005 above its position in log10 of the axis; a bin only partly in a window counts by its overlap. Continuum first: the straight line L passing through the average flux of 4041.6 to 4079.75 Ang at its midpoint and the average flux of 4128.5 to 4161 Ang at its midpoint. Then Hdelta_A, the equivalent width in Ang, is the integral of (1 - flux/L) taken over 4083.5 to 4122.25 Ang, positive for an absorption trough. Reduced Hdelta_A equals 5.0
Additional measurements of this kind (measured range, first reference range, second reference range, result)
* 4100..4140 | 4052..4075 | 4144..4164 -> 2.9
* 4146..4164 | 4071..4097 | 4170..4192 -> -1.2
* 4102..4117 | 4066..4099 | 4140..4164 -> 1.7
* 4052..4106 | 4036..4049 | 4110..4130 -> 1.4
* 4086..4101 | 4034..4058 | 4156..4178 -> 1.9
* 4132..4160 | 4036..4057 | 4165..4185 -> -1.3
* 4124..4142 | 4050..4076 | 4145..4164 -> 0.9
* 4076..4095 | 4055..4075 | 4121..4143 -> 2.2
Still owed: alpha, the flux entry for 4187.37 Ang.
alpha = 22.4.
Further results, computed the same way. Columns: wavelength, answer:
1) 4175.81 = 16.8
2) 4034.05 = 20.2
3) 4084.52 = 16.8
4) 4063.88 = 13.2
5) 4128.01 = 20.5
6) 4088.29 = 19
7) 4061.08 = 22.3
